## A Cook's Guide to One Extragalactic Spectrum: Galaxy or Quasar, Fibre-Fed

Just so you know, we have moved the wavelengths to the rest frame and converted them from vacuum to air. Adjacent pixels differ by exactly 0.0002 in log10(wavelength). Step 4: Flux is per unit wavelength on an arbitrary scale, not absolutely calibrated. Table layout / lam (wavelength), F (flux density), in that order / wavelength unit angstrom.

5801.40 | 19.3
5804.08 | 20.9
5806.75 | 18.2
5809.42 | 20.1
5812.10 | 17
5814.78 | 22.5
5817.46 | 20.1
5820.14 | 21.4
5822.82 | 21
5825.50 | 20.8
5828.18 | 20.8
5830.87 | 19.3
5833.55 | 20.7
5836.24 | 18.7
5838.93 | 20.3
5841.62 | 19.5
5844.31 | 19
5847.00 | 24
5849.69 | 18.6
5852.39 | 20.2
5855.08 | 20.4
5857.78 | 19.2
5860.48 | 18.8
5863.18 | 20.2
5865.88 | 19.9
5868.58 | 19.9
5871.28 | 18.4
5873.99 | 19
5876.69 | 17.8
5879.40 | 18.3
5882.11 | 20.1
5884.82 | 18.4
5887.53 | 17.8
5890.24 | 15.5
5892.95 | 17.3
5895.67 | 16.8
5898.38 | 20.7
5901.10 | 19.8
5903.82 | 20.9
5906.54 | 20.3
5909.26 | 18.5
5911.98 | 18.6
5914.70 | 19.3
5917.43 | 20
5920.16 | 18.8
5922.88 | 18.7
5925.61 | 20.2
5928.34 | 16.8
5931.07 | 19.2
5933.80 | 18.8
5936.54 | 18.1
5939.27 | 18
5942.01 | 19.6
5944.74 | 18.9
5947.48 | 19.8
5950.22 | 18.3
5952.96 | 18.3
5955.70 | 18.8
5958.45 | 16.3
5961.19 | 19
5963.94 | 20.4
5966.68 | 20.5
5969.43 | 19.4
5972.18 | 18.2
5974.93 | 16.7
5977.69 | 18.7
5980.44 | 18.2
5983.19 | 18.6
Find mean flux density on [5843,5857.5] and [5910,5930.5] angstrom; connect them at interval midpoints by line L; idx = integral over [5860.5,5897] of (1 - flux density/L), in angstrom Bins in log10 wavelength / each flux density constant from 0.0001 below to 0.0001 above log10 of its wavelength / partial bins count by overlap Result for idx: 2.5 angstrom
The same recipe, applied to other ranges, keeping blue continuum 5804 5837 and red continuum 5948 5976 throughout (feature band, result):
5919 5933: 0.21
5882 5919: 0.89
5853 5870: -0.05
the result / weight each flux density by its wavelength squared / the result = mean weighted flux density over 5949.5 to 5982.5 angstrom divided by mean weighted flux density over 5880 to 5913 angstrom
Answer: 1.0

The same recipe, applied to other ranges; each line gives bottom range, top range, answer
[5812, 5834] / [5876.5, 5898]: 0.89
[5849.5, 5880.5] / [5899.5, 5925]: 1.03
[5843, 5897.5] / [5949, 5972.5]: 1.02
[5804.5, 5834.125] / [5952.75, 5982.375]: 0.97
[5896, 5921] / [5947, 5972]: 0.98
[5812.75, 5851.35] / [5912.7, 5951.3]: 0.96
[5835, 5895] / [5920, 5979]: 1.01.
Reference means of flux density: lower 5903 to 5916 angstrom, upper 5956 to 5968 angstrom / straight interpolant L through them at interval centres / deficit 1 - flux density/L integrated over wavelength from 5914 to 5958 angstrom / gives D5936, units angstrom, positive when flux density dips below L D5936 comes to 1.0 angstrom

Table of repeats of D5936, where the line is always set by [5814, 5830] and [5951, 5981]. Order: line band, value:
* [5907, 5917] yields 0.23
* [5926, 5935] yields 0.34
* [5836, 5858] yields 0.52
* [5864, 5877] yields 0.67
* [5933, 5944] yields 0.24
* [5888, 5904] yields 1.19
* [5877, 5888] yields 0.74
